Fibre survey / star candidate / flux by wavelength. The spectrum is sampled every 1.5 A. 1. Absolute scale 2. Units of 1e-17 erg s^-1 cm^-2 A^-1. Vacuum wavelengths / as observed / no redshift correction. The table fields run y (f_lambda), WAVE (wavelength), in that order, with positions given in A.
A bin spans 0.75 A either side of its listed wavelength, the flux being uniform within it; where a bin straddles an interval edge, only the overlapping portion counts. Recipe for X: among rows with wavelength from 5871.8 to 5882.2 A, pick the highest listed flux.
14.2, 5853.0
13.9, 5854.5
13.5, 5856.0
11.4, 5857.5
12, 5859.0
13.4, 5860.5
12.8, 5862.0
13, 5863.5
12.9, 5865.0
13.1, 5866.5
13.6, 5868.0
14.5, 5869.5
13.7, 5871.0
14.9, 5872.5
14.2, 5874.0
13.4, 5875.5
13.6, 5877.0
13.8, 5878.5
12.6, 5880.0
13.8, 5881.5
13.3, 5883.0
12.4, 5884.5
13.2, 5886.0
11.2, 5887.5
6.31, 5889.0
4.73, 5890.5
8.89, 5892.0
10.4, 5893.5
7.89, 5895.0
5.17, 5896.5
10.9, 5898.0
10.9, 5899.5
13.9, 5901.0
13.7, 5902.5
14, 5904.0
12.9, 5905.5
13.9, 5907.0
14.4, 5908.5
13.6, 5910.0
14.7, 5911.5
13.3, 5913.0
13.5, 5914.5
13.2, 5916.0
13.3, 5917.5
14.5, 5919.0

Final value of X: 14.9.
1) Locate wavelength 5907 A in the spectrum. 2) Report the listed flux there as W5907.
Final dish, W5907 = 13.9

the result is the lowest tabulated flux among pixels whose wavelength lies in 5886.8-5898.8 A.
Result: 4.73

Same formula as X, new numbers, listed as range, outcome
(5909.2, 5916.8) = 14.7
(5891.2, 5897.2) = 10.4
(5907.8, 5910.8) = 14.4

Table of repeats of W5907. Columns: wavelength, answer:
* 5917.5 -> 13.3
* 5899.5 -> 10.9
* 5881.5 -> 13.8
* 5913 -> 13.3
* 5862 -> 12.8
